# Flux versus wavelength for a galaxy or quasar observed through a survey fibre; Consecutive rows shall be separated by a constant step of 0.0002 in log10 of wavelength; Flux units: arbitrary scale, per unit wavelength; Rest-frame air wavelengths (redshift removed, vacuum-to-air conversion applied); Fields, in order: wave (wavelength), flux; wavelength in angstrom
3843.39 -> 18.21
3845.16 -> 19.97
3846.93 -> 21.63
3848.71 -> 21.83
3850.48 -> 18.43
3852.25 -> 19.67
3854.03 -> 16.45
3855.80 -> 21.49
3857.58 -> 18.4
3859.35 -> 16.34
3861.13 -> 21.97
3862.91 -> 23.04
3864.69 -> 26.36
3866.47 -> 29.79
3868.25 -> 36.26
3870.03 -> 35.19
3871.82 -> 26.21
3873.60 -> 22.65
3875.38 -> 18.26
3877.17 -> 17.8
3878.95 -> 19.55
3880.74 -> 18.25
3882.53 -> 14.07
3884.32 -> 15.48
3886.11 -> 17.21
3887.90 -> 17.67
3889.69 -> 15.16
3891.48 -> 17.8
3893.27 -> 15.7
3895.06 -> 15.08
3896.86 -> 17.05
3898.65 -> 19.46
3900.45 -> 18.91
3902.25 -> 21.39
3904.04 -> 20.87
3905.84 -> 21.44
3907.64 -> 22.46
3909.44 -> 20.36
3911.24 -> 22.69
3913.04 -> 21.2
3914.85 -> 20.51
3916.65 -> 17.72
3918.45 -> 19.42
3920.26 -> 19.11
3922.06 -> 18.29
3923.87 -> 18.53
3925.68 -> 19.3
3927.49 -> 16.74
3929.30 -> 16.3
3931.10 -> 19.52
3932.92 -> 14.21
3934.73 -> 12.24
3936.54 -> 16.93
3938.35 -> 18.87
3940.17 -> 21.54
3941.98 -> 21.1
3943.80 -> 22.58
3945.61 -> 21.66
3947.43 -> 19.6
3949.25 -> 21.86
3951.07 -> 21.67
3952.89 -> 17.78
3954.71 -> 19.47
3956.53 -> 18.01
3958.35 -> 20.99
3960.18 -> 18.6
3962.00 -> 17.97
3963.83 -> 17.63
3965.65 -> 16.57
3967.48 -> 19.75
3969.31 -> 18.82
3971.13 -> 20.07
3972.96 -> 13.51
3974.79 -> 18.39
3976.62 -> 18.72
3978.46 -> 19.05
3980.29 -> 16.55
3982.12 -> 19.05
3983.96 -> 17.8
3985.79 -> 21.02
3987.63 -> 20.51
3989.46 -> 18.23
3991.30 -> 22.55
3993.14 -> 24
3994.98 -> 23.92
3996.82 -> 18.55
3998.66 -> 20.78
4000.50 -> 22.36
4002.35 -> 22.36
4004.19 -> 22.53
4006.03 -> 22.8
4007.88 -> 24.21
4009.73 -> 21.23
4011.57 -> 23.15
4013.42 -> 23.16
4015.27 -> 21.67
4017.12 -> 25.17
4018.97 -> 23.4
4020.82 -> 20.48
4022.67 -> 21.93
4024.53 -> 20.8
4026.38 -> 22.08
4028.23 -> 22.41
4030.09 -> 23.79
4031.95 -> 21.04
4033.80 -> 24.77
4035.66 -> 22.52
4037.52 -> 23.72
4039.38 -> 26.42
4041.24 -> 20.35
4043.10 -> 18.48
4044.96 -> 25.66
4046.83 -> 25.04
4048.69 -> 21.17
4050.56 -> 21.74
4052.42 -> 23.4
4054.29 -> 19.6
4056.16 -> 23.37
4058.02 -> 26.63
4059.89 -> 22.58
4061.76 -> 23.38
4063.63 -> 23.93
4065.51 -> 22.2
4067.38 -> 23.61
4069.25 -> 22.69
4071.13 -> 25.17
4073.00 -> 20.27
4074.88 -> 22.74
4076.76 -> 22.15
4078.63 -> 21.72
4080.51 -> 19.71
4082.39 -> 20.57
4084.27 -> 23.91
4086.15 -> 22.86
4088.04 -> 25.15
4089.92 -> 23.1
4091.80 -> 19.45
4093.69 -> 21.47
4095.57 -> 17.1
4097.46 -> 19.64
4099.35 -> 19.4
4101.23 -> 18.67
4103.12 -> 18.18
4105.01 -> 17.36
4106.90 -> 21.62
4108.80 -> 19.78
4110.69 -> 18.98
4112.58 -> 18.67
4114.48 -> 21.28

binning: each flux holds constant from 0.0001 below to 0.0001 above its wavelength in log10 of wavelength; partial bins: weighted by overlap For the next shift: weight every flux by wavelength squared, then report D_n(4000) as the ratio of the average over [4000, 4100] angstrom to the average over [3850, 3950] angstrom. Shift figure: 1.21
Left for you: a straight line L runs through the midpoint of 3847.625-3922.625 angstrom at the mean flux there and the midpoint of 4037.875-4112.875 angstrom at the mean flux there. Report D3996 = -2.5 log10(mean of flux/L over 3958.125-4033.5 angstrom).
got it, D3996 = 0.02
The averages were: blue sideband 20.4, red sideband 21.7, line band 20.7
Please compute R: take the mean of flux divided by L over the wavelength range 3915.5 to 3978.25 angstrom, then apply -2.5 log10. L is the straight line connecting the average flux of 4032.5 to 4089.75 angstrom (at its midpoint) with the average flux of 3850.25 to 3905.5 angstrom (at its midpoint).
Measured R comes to 0.146 mag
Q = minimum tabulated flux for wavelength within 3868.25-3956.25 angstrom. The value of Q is 12.24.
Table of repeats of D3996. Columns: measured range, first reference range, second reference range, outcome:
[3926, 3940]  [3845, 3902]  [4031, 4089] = 0.25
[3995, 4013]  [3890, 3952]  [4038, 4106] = -0.07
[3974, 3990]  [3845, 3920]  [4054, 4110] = 0.12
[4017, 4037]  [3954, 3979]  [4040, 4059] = -0.05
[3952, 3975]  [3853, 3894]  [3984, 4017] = 0.18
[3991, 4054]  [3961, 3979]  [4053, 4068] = -0.08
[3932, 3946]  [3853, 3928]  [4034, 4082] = 0.14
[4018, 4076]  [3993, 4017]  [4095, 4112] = -0.09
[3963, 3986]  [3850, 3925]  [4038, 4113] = 0.16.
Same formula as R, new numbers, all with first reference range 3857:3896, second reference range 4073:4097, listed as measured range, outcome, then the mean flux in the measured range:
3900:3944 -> 0.09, 19.2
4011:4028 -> -0.05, 22.4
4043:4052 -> -0.07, 22.8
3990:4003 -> -0.03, 21.9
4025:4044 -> -0.06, 22.5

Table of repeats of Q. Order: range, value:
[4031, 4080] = 18.48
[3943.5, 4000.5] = 13.51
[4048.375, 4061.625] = 19.6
